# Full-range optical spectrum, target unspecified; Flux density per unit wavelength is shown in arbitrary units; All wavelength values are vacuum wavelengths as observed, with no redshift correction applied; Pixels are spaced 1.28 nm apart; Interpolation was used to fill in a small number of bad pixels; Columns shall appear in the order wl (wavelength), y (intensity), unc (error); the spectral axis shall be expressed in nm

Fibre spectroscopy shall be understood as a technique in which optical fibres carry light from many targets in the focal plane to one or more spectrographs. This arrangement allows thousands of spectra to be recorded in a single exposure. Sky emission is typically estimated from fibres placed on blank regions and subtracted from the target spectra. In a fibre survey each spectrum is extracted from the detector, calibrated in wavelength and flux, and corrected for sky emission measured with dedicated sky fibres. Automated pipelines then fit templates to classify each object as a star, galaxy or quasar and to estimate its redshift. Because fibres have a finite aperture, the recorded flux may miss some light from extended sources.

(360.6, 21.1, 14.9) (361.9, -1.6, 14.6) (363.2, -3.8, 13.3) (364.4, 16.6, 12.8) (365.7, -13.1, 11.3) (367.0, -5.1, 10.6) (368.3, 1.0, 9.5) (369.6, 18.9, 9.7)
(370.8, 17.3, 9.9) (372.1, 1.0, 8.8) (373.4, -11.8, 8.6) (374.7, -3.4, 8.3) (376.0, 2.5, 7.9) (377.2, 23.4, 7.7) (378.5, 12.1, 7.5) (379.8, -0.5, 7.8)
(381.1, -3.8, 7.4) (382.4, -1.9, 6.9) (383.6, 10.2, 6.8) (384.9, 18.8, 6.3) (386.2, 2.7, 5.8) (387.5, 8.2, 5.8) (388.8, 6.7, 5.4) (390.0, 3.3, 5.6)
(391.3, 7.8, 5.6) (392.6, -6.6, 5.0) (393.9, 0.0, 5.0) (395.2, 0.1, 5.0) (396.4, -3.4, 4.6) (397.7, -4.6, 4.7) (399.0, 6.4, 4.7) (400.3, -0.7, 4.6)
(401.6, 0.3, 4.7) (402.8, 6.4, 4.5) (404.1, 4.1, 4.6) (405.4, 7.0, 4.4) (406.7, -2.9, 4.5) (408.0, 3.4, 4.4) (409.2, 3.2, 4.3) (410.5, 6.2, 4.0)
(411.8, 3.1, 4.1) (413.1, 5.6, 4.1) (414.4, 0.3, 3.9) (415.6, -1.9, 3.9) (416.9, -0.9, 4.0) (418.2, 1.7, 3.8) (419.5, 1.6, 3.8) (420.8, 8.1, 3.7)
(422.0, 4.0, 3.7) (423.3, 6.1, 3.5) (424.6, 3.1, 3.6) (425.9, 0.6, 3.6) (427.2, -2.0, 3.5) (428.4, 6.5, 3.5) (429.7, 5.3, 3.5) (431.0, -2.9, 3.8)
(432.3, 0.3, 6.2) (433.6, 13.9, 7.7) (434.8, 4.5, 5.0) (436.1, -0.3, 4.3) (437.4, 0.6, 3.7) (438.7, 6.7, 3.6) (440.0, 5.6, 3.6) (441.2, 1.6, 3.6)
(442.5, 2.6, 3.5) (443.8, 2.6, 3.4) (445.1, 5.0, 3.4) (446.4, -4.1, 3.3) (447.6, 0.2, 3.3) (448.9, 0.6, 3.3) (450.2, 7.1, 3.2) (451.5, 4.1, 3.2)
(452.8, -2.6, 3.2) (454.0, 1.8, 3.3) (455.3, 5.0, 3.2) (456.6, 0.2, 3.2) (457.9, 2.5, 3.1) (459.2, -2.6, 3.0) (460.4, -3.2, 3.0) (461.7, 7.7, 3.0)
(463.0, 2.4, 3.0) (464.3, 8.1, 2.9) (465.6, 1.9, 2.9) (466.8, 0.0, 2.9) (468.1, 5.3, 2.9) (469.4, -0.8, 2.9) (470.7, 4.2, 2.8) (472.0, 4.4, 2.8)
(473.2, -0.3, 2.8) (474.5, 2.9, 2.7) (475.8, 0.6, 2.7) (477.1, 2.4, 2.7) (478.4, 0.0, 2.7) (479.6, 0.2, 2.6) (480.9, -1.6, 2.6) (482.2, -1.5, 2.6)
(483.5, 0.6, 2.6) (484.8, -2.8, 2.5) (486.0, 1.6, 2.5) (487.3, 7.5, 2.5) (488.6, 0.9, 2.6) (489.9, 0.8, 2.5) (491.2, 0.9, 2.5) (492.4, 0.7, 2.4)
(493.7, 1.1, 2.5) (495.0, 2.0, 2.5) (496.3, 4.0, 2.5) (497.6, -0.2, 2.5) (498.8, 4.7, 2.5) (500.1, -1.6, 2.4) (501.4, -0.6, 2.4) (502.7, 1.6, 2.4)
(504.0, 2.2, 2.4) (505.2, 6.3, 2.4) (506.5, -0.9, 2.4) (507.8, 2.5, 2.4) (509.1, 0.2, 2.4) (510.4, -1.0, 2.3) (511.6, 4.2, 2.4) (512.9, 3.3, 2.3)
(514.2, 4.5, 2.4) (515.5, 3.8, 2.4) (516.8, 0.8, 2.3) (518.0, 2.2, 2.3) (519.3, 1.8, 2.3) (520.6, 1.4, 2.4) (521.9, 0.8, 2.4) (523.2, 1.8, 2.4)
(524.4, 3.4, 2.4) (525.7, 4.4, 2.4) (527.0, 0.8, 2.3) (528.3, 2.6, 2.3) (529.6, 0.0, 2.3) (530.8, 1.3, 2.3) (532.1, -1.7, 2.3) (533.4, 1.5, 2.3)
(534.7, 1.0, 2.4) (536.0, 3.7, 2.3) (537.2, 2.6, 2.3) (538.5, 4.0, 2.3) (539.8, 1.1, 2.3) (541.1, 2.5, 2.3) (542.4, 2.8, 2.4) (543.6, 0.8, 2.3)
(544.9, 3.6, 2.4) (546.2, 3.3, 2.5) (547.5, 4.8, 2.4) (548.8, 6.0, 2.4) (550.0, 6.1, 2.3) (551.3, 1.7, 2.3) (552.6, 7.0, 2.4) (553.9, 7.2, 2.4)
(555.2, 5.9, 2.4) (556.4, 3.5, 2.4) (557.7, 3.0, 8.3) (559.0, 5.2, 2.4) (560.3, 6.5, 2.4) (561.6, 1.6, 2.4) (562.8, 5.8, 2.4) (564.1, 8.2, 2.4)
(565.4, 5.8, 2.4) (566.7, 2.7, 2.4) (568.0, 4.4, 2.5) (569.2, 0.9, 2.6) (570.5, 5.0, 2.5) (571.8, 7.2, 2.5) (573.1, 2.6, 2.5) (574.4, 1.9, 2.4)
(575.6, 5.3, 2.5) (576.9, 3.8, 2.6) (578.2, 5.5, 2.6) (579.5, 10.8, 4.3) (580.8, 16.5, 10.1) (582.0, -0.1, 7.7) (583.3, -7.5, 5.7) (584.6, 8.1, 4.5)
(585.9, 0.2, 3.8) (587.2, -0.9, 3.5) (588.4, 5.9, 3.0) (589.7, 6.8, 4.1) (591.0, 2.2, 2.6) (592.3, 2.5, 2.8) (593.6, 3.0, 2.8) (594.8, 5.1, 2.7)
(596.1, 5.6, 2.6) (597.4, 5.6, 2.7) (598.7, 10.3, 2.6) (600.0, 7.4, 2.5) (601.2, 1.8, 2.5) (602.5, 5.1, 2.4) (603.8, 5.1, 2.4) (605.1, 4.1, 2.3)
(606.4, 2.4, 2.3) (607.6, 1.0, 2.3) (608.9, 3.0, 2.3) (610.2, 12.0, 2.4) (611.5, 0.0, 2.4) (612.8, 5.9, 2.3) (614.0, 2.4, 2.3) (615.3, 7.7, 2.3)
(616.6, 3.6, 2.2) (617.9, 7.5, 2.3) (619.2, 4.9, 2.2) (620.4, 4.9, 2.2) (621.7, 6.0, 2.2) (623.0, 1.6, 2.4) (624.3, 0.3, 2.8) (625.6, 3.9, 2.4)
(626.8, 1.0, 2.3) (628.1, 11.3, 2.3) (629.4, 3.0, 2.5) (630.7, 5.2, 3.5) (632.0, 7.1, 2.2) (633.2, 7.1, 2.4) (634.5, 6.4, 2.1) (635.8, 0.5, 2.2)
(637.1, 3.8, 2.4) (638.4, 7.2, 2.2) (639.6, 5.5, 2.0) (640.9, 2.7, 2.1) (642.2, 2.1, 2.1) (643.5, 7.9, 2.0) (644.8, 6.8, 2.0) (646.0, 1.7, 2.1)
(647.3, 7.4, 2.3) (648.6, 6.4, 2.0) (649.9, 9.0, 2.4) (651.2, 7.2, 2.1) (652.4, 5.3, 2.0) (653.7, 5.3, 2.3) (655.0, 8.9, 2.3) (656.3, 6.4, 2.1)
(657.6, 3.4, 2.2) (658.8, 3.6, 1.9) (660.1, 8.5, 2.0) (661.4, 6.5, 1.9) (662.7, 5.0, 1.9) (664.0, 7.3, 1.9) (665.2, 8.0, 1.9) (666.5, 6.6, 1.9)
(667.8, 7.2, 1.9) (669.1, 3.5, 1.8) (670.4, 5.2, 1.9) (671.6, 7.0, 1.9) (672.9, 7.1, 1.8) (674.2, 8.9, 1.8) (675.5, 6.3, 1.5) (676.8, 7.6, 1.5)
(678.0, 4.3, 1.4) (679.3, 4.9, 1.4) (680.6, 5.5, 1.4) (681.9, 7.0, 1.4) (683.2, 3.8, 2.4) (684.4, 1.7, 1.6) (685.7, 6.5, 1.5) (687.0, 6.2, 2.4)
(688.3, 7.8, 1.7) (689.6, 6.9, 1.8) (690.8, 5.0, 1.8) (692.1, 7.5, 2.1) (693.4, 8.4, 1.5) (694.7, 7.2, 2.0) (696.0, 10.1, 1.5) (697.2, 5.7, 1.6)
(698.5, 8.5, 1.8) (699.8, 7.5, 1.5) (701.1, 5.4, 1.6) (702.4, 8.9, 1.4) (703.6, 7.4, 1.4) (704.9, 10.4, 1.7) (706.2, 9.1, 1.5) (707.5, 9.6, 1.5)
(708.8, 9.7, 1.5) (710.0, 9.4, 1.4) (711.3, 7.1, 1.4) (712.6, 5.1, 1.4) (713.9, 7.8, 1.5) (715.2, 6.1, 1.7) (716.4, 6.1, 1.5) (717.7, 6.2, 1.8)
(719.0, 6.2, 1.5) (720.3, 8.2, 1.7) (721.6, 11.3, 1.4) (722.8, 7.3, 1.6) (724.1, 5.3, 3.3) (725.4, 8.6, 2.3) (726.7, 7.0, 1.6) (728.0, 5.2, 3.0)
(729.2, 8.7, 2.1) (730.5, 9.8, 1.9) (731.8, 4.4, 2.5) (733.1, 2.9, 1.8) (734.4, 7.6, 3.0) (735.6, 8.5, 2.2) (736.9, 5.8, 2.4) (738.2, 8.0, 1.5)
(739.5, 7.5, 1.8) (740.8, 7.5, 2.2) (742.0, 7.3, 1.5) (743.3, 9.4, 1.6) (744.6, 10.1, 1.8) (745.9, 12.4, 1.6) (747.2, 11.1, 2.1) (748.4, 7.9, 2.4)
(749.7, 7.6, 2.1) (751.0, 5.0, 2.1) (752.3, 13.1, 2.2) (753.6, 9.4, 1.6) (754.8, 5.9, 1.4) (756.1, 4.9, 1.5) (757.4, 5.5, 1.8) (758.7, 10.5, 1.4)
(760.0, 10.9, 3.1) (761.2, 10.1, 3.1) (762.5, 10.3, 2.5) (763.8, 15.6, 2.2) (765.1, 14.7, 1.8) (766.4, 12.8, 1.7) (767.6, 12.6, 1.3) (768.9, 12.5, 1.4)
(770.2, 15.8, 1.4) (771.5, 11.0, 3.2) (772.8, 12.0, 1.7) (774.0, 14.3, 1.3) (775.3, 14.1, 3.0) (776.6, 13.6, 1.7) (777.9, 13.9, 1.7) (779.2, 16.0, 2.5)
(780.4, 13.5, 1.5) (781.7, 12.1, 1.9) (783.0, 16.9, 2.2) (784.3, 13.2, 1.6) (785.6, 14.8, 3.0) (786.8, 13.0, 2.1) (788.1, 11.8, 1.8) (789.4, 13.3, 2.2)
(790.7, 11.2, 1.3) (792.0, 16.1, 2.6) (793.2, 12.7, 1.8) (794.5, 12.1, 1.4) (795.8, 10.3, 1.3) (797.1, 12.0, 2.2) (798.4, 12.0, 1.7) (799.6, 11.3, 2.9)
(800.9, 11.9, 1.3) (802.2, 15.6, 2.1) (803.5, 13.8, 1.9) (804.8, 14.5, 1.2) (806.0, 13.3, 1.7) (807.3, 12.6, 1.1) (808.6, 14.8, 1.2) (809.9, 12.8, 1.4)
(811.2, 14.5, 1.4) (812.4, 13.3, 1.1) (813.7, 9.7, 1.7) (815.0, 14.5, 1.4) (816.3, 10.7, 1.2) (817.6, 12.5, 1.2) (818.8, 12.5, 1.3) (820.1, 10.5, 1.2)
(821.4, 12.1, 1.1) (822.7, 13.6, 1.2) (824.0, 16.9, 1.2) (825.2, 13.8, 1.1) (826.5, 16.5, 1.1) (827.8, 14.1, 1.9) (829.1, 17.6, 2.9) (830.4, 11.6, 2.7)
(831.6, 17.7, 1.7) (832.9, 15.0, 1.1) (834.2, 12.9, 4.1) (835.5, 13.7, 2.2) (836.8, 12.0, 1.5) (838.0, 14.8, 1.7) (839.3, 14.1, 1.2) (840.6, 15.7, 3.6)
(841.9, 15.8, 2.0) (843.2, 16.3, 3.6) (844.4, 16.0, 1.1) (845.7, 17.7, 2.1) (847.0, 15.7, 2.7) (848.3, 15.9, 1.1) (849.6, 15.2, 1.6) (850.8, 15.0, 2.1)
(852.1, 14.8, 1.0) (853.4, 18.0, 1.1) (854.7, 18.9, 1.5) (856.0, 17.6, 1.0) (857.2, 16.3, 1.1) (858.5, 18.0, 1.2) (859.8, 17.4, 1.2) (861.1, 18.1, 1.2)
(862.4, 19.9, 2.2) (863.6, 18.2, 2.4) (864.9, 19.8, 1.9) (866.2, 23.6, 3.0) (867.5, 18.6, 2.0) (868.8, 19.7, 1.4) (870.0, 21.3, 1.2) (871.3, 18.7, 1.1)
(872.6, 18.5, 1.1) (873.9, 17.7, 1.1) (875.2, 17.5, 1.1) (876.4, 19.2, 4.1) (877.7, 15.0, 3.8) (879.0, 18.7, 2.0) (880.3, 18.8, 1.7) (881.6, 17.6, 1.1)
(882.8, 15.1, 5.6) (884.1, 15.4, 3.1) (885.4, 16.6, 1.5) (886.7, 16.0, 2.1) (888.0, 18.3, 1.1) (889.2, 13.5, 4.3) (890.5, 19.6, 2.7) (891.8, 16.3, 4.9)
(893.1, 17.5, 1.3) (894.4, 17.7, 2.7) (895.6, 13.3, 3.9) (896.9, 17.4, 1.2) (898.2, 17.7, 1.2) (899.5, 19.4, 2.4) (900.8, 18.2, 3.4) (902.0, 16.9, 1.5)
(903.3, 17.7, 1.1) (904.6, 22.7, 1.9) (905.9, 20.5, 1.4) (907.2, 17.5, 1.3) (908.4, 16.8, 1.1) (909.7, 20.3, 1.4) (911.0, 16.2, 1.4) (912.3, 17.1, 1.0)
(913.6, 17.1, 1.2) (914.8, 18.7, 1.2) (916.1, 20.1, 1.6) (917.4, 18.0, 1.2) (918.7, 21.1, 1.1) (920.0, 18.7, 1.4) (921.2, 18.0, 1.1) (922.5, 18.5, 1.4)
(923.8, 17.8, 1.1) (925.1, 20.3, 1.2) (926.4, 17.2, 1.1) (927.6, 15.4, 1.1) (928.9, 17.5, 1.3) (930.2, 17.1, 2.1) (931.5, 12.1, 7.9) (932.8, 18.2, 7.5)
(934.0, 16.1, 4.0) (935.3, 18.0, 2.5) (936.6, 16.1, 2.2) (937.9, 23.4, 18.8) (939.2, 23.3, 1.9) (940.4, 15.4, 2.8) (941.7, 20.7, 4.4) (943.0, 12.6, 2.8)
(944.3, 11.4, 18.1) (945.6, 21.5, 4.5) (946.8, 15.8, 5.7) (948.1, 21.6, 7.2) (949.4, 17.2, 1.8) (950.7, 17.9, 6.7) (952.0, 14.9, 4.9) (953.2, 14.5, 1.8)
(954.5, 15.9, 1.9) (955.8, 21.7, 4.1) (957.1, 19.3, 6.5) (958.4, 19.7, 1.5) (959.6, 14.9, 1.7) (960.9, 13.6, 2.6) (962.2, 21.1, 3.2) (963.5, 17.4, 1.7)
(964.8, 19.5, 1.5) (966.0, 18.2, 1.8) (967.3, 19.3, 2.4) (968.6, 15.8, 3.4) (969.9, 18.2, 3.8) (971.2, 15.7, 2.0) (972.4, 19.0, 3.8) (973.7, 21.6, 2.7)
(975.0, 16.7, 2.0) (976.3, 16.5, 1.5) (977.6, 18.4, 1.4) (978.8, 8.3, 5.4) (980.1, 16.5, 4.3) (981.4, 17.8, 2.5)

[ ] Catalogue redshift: 0.91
